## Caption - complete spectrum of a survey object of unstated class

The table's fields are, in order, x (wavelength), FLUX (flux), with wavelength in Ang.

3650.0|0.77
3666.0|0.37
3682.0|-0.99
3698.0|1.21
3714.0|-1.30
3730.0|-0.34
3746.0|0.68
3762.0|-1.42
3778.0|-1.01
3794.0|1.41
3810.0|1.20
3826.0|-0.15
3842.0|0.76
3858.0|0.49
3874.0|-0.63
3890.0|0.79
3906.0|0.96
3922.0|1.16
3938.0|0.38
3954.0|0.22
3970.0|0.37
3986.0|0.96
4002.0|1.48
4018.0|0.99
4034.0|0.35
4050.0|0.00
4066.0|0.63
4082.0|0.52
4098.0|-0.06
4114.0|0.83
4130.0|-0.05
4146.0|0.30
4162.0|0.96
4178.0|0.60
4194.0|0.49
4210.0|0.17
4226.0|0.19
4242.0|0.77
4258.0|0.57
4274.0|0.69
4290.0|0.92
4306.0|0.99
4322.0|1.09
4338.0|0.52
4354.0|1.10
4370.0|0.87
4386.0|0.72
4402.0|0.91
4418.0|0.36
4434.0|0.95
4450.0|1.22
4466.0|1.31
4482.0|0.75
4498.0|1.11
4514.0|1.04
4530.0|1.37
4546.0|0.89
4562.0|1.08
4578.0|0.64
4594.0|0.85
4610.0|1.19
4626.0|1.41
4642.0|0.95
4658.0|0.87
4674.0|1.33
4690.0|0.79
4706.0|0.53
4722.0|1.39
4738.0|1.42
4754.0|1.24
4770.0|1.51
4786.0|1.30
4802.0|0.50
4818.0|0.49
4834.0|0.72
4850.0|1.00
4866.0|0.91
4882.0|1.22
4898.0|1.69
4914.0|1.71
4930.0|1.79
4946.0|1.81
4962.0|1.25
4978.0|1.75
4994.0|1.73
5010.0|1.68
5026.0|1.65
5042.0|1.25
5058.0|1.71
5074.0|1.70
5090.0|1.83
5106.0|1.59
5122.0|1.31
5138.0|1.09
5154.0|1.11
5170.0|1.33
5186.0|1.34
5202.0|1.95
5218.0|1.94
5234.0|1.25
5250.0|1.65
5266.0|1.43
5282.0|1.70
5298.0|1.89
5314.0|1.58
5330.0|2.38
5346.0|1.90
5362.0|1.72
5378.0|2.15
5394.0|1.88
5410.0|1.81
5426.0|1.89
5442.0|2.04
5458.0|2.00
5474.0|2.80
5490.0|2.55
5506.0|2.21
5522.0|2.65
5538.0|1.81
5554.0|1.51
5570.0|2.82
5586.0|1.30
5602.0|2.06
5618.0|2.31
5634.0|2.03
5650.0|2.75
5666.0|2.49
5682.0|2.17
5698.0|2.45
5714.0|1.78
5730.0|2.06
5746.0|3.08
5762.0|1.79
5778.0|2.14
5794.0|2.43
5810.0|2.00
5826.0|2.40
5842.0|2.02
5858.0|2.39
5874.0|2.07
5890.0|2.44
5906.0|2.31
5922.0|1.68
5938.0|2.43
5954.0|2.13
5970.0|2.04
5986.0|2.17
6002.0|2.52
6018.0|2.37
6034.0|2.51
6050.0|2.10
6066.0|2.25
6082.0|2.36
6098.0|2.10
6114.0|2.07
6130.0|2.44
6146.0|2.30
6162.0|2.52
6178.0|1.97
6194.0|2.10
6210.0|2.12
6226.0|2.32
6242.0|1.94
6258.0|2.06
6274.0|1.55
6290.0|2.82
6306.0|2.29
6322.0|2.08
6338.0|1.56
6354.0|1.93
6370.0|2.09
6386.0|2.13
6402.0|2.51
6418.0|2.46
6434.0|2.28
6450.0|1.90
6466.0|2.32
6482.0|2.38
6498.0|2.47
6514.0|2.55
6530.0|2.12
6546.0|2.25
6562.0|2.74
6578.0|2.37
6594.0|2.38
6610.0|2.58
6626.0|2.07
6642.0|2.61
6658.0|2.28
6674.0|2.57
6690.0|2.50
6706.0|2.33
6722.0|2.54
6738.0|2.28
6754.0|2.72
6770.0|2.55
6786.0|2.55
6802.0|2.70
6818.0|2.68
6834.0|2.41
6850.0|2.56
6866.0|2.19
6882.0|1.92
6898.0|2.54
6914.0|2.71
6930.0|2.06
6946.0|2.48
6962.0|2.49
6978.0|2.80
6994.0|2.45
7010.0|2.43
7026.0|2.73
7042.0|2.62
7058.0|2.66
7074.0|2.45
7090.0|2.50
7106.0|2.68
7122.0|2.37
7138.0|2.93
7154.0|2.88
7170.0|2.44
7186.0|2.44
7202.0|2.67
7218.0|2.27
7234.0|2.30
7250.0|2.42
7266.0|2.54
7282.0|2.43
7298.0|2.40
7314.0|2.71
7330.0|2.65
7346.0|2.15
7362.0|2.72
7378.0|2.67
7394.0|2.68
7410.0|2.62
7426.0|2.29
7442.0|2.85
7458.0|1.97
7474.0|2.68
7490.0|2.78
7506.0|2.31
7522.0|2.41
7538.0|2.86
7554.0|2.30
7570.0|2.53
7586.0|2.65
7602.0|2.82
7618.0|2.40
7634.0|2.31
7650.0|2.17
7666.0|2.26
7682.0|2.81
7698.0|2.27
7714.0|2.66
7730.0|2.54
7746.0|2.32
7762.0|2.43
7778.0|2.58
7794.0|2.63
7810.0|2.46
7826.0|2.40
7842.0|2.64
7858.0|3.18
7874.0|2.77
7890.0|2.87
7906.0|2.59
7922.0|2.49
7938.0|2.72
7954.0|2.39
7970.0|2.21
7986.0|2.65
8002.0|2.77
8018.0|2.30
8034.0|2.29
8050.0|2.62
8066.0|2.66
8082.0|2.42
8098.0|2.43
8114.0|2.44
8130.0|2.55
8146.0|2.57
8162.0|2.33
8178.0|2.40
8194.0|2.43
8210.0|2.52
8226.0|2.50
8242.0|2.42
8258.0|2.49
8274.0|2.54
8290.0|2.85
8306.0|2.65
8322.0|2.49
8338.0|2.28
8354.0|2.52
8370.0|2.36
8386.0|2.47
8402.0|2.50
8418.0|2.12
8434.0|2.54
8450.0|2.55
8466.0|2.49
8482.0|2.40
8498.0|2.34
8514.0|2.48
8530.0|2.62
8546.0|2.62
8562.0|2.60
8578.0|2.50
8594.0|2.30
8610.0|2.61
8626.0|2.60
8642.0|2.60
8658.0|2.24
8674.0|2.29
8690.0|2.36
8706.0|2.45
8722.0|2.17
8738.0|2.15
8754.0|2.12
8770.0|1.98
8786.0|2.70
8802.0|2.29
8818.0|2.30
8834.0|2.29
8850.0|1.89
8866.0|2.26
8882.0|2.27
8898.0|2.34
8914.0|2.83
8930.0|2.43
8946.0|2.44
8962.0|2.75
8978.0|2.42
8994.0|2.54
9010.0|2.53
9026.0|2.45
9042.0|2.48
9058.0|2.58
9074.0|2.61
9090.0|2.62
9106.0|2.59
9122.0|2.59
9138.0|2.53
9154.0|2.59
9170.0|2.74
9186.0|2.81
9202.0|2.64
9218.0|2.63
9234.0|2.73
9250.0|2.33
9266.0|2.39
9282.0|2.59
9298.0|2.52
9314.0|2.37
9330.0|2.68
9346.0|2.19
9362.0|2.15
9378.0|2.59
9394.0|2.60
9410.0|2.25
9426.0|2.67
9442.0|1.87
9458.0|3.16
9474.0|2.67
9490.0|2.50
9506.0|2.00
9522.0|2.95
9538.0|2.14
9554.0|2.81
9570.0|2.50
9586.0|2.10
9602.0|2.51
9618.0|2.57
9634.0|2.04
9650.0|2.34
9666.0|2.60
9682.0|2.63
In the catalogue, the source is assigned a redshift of 0.225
